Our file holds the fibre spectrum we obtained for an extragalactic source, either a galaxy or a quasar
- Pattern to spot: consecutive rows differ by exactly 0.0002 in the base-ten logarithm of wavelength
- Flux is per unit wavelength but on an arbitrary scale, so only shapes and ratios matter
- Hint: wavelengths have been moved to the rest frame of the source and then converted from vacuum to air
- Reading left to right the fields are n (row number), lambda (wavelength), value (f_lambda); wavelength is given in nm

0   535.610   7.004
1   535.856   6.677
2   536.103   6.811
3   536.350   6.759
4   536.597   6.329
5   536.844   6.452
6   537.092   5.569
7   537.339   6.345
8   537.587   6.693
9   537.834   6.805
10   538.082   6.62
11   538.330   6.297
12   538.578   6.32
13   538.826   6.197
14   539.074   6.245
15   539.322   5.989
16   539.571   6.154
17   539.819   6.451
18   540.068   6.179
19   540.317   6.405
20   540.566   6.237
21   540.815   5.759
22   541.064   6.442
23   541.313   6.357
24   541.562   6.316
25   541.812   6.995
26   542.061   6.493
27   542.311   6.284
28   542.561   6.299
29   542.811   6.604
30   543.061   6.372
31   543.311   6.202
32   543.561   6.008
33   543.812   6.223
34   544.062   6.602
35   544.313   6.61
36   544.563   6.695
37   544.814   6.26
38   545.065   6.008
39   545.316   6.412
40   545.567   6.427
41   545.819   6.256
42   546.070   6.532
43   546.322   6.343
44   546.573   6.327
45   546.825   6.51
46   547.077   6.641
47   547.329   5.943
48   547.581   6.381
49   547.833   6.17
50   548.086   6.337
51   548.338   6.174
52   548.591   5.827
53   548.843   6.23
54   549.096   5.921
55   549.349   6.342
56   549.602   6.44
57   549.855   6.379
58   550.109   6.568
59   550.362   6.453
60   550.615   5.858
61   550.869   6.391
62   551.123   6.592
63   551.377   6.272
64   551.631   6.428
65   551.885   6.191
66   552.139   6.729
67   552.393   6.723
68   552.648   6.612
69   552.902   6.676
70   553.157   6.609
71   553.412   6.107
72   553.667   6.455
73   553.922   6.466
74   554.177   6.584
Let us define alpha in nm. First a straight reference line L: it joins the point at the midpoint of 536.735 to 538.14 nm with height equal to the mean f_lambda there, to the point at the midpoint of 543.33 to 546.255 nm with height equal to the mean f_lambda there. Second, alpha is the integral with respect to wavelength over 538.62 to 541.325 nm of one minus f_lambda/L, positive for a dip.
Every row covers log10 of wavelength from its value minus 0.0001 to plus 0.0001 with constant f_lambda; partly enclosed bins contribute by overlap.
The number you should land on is 0.072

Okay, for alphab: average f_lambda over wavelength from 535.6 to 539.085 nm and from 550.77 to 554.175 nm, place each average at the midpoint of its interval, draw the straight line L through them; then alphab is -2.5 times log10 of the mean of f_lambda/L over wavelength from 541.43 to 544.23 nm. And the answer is 0.01 mag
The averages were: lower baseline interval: 6.47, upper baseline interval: 6.49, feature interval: 6.4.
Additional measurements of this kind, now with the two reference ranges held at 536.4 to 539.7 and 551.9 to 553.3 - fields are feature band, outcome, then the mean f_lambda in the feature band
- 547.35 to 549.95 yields 0.06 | 6.21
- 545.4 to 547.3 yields 0.01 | 6.41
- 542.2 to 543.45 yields 0.01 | 6.35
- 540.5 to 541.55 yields 0.03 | 6.21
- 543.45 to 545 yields 0.01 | 6.39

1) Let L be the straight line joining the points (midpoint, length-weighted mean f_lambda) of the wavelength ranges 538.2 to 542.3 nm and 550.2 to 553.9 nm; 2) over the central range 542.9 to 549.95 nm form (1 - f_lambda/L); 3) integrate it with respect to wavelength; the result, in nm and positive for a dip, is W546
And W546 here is 0.07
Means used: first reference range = 6.3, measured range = 6.31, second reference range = 6.44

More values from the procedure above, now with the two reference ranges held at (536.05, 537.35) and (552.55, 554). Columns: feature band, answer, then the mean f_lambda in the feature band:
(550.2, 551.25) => 0.022 nm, 6.33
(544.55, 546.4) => 0.022 nm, 6.34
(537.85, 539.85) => 0.021 nm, 6.3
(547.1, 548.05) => 0.031 nm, 6.23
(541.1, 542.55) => -0.017 nm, 6.47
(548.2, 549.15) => 0.059 nm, 6.05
